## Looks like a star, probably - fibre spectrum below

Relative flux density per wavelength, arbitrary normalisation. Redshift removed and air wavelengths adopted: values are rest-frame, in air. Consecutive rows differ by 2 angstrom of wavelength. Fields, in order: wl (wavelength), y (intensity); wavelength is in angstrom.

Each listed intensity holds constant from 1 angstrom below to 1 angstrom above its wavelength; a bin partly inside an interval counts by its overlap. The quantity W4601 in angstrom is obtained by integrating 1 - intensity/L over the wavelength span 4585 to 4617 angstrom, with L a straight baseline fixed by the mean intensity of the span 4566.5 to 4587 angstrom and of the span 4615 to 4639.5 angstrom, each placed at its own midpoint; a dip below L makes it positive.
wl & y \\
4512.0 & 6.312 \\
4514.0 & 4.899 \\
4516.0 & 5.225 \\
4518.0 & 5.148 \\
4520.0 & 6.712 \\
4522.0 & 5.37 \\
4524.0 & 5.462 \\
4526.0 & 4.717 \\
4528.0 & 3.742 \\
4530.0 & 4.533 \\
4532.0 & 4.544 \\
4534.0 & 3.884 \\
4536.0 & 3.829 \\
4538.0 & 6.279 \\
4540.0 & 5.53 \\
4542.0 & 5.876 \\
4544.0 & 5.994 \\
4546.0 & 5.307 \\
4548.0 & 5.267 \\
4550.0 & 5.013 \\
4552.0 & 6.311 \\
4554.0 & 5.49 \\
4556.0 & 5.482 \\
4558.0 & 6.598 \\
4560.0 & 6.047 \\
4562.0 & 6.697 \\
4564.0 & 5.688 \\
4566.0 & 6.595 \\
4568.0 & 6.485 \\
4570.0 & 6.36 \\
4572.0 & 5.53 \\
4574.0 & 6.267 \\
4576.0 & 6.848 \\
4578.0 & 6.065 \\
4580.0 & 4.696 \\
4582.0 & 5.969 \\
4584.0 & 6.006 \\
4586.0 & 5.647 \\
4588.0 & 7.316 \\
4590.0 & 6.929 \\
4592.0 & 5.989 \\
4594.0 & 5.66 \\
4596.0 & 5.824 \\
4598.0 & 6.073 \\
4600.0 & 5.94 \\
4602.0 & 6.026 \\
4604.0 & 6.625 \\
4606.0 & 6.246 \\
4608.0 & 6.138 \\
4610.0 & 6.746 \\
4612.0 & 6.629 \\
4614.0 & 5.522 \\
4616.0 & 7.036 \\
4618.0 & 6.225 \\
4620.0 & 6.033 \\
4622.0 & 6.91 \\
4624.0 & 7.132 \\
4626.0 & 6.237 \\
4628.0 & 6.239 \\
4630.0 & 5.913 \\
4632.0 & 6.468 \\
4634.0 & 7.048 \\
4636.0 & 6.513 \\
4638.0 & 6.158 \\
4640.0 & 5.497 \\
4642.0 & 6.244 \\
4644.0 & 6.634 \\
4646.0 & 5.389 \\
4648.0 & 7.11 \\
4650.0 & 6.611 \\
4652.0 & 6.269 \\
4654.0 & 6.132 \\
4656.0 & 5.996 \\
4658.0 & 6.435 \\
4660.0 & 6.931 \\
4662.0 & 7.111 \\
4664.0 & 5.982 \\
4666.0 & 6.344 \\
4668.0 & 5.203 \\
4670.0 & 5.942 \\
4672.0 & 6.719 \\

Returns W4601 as -0.23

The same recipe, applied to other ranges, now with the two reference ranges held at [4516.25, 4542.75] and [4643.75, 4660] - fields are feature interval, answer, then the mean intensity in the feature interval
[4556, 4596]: -4.5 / 6.15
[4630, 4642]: -0.2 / 6.29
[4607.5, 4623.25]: -1.2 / 6.42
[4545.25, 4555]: -0.4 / 5.48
